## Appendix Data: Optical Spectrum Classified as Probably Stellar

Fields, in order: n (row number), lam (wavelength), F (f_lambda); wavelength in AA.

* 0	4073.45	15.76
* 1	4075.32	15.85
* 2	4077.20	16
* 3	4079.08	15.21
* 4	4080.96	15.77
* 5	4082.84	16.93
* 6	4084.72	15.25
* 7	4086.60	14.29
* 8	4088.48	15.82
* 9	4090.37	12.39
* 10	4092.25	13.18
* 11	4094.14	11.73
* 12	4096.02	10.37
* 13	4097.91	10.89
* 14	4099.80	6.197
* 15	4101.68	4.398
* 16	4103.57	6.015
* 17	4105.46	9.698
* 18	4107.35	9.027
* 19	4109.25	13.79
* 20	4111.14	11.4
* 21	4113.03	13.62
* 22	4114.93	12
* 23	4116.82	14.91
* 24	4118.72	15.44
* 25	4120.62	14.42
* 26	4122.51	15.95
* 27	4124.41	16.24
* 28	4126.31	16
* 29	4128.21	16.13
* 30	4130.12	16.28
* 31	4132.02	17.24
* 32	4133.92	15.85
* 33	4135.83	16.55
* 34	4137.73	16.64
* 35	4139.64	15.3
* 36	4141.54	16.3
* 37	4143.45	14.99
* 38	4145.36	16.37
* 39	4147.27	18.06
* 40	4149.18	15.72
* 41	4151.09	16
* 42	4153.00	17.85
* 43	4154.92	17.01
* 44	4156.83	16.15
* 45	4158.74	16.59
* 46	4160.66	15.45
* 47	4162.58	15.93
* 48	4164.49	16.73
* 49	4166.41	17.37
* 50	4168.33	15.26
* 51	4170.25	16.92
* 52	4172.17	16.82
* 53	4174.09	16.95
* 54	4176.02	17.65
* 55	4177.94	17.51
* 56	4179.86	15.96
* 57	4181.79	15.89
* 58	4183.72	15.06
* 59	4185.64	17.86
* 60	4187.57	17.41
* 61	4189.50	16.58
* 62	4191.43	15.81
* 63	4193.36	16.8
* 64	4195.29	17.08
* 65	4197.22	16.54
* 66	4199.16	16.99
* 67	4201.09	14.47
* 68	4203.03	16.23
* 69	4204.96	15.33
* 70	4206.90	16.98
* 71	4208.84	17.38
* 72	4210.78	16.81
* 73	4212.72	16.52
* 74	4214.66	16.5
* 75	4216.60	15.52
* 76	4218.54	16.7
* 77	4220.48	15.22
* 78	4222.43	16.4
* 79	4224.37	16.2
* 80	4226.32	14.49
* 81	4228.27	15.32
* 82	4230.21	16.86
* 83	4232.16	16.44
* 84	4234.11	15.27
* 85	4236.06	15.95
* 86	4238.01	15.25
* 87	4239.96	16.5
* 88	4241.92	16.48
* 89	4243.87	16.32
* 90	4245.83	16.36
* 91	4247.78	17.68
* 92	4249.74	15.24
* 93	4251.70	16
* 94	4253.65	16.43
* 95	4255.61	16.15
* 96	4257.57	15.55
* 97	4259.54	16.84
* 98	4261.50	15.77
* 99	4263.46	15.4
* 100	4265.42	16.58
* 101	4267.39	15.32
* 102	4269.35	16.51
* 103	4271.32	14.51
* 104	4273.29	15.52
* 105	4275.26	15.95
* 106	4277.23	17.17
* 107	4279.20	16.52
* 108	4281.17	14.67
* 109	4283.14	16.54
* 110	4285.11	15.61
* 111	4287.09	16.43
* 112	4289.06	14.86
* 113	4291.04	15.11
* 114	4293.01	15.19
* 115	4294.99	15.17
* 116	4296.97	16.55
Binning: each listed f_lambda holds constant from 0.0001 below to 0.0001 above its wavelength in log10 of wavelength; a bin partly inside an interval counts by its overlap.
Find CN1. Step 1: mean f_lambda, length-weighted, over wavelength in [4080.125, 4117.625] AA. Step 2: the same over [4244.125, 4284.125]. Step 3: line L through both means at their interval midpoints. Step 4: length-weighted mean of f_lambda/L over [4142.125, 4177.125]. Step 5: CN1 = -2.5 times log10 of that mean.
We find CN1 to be -0.229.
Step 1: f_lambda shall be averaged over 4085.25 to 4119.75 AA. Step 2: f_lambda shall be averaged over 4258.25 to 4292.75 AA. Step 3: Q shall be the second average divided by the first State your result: 1.4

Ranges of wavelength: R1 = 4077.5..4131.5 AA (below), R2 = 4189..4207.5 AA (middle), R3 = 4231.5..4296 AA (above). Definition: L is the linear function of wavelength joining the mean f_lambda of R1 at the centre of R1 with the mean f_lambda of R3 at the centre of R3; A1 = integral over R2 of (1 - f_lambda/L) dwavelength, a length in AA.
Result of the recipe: -1.9 AA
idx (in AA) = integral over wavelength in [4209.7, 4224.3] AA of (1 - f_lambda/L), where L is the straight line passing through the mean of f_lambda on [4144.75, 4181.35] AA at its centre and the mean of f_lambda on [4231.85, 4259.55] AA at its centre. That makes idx 0.1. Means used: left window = 16.6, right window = 16.1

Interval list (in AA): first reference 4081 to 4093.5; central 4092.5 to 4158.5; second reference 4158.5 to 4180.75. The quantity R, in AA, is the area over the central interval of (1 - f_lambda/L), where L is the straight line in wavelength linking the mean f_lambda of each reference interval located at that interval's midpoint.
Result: 6.9 AA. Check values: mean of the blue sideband 14.6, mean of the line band 14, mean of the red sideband 16.6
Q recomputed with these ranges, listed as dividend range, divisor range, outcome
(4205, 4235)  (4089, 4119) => 1.48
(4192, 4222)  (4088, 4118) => 1.50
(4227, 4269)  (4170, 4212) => 0.97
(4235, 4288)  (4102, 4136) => 1.17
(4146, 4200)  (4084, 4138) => 1.27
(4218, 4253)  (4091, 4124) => 1.40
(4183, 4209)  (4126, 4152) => 1.01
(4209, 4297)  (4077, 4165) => 1.11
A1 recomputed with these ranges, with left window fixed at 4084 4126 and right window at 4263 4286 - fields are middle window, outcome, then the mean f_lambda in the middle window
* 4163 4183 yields -4.40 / 16.7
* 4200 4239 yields -3.53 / 16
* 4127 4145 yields -4.61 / 16.1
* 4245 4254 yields -0.59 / 16.4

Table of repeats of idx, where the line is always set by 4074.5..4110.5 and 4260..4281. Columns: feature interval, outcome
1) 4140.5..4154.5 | -3.3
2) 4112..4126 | -2.1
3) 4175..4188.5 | -2.6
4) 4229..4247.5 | -1.2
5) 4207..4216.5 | -1.3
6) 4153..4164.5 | -2.4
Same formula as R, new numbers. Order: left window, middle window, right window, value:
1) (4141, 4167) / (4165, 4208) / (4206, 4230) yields -0.5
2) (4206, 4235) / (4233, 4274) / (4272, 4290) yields 0.1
